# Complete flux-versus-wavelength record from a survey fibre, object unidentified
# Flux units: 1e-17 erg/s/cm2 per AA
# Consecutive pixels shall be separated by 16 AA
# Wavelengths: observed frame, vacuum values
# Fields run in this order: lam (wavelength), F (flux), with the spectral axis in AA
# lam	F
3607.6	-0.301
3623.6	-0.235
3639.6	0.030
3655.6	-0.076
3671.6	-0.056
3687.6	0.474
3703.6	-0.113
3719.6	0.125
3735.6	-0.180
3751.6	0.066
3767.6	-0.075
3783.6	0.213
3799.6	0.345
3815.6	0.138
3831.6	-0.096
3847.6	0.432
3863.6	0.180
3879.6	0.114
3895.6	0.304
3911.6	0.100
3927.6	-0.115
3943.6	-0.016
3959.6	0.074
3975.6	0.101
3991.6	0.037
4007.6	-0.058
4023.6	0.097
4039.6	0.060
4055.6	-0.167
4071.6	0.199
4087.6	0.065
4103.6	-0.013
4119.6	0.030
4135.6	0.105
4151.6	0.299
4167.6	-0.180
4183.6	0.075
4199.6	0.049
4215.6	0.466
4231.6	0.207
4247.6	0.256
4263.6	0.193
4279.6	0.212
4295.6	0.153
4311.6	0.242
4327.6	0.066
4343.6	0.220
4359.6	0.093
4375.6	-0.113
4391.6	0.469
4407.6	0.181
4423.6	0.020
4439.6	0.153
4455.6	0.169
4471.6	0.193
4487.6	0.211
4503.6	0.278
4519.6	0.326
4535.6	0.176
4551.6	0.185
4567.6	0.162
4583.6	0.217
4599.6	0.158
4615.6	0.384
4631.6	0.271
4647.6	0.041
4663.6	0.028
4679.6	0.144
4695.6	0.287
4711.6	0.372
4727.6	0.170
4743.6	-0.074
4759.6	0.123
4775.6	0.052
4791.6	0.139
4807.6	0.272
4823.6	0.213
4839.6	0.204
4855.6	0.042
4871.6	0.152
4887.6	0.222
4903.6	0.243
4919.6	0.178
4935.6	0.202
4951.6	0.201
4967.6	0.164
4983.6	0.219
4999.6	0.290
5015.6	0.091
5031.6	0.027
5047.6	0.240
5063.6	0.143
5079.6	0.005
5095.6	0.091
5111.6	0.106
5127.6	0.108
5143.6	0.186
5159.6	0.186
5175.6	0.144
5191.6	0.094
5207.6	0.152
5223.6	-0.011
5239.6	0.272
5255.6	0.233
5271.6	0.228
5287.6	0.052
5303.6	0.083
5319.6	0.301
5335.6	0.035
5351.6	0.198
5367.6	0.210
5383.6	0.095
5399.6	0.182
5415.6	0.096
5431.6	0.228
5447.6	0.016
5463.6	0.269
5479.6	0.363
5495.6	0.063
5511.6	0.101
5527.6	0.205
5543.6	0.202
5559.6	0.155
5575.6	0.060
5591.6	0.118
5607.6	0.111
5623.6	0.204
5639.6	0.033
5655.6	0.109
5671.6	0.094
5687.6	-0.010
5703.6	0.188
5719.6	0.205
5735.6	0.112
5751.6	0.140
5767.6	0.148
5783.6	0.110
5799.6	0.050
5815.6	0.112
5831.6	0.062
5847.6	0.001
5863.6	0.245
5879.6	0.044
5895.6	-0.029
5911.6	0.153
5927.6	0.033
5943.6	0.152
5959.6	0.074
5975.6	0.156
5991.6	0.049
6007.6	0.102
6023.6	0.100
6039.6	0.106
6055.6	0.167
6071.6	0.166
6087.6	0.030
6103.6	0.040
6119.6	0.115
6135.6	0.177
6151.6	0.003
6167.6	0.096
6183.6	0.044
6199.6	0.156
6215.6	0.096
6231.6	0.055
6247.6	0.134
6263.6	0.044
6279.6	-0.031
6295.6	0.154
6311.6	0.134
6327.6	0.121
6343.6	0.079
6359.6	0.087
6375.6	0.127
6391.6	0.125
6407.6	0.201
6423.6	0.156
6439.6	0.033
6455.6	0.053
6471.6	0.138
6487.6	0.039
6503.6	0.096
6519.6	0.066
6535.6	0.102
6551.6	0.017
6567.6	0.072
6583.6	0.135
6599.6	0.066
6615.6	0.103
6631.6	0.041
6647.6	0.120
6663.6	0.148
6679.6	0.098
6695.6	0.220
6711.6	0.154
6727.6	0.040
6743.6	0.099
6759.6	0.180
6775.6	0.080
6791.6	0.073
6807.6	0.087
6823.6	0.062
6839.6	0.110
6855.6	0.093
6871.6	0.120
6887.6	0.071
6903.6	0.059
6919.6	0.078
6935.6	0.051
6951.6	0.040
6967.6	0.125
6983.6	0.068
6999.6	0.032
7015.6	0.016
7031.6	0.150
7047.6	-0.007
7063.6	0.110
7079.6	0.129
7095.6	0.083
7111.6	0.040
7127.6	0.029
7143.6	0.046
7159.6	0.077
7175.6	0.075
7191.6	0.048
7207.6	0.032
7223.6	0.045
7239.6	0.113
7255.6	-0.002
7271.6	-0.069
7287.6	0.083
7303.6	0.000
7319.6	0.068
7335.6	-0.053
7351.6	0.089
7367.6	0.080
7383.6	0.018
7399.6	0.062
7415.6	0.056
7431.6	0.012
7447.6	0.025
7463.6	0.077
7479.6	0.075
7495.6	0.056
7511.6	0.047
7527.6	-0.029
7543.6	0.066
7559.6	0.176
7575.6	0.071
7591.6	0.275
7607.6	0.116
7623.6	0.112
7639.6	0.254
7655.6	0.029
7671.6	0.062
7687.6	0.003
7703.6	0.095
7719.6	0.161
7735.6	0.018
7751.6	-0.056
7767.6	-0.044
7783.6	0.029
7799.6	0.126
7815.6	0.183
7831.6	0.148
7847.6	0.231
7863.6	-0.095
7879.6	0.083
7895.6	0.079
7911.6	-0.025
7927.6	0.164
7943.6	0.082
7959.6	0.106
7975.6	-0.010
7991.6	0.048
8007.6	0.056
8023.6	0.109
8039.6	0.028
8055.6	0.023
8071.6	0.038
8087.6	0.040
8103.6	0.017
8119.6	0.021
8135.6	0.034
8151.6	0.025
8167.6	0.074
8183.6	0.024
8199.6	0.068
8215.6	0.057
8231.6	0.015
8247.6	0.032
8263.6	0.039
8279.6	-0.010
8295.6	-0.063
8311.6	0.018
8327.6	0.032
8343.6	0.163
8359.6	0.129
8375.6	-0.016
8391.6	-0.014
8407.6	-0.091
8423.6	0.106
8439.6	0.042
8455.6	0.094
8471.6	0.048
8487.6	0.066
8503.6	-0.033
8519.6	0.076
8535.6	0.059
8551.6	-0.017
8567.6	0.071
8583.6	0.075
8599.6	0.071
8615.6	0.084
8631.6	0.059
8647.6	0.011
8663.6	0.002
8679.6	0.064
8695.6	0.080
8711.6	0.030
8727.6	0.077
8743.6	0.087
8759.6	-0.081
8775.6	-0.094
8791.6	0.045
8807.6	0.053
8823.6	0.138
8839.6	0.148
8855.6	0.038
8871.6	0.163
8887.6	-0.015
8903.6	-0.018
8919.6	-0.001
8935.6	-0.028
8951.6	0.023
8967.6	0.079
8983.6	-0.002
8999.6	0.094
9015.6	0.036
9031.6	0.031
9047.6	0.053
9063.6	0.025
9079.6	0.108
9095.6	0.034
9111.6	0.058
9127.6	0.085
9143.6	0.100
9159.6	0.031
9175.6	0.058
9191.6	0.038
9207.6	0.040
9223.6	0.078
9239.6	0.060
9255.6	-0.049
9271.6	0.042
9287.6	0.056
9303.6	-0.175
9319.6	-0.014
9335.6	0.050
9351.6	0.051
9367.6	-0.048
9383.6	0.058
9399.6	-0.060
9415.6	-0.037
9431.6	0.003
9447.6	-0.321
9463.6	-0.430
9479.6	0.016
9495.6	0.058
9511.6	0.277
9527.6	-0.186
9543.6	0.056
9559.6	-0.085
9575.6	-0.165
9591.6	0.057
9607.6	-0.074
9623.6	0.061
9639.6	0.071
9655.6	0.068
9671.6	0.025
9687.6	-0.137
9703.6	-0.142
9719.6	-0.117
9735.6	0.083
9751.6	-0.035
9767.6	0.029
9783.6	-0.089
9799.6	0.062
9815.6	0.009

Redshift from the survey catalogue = 0.770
